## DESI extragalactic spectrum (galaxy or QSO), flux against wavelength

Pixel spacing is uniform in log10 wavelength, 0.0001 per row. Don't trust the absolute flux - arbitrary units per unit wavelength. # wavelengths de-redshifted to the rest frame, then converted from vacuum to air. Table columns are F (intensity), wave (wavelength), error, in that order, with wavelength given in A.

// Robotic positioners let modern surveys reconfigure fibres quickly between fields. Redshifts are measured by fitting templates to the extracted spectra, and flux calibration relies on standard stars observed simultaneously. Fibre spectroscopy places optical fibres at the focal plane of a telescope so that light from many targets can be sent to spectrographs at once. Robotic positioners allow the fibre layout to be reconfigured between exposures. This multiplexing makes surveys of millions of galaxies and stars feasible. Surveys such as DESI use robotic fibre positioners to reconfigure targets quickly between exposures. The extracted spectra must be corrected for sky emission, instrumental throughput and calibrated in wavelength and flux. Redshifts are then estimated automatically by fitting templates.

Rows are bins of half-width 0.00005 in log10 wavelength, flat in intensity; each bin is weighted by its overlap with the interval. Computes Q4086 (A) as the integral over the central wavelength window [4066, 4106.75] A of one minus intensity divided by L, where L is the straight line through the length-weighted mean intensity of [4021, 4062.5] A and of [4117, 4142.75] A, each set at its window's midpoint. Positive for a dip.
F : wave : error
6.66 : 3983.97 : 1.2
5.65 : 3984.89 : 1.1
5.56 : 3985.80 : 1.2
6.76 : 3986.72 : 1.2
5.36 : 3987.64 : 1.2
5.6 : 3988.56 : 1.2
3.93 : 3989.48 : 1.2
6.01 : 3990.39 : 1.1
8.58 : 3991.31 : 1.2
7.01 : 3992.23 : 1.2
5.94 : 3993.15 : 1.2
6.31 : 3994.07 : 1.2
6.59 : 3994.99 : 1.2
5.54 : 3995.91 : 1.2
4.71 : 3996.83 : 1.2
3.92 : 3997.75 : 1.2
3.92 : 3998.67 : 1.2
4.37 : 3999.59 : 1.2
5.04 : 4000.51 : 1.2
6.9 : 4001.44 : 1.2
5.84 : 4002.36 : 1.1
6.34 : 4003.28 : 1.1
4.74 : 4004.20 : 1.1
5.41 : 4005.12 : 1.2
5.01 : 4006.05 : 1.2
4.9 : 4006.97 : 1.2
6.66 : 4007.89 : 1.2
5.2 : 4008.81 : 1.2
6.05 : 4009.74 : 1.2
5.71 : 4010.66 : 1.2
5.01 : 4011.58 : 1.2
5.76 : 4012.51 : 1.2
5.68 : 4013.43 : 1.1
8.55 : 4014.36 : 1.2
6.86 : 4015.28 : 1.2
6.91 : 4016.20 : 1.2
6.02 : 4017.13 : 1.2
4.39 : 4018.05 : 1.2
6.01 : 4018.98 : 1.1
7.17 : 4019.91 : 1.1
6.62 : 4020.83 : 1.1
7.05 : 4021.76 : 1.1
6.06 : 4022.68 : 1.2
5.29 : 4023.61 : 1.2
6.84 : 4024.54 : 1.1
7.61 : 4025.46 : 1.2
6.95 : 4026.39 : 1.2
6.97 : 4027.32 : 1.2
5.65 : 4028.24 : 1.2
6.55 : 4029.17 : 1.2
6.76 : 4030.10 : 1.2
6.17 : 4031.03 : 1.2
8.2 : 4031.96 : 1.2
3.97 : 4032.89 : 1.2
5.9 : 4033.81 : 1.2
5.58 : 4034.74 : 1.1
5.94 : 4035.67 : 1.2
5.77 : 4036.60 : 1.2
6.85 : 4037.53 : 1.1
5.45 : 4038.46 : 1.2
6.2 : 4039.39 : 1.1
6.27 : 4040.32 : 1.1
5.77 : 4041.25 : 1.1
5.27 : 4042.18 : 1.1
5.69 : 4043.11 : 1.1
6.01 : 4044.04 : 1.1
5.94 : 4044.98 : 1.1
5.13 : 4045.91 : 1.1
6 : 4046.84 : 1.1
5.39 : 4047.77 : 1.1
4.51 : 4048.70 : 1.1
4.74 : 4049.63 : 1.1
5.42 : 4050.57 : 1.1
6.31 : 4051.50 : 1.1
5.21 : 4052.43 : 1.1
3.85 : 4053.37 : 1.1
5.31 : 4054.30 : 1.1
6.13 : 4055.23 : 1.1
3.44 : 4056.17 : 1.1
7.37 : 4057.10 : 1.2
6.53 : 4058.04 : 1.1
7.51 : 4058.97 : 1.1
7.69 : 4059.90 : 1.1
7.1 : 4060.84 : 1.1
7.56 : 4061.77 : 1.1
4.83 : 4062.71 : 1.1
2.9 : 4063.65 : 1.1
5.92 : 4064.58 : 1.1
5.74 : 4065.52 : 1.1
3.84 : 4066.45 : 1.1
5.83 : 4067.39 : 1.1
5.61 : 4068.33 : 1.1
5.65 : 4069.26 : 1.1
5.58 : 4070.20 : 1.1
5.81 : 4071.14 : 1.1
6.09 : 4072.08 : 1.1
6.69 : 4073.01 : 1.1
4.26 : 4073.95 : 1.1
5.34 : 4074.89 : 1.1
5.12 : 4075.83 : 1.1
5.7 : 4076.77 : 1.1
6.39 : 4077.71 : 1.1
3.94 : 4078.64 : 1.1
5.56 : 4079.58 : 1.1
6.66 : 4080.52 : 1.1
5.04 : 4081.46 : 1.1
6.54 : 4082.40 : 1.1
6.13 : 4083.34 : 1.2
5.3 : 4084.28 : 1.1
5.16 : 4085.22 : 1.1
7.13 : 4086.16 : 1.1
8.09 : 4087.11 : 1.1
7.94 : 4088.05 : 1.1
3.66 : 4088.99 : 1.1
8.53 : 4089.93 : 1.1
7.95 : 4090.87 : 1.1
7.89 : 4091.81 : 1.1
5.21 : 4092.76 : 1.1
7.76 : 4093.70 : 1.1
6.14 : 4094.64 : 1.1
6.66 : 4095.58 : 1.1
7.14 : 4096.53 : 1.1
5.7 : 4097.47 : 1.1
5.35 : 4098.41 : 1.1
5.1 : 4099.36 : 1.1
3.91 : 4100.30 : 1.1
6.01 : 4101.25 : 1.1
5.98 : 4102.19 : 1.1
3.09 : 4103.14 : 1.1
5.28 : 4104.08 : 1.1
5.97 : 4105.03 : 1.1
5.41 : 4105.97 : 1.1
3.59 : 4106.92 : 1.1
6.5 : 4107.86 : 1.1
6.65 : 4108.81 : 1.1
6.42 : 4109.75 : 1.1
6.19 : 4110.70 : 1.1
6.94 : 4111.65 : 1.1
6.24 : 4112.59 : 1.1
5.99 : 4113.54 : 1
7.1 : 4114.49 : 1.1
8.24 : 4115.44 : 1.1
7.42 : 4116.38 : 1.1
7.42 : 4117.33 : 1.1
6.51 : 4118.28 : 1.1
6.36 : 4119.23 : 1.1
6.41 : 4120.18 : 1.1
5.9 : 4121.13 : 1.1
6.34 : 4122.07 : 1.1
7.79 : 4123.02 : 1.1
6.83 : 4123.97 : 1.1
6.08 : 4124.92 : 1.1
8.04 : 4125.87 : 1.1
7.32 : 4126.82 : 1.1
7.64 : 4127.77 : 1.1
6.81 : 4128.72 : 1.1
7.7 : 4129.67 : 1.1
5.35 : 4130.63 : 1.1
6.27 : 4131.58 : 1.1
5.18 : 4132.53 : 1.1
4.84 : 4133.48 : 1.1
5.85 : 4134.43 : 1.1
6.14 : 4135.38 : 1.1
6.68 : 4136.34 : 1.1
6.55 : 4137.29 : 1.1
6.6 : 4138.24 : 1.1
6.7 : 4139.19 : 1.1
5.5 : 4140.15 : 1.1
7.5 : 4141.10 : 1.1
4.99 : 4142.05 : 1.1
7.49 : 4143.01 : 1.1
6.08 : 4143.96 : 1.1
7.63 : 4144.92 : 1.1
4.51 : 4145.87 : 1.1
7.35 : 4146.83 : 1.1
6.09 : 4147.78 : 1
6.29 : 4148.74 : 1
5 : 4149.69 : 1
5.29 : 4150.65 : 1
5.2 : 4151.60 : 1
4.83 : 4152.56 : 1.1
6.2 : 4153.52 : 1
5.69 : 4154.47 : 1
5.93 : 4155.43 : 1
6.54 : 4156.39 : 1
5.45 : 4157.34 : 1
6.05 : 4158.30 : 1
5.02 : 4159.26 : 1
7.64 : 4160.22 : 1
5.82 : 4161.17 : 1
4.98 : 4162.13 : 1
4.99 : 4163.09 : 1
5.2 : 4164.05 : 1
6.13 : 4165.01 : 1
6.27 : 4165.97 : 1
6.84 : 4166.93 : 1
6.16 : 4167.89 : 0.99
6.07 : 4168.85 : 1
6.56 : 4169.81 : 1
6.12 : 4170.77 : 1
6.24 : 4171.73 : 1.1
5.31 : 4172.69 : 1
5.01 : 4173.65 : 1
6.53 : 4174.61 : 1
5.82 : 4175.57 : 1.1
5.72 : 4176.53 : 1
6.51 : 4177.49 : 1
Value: 2.74 A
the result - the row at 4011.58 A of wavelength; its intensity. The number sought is 5.01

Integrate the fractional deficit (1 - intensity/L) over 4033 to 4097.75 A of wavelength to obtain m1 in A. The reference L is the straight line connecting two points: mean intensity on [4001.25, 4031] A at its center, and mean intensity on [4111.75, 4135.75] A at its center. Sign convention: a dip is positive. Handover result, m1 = 5.0 A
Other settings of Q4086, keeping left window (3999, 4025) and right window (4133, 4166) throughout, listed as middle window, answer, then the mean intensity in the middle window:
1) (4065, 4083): 1.2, 5.55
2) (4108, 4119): -1.6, 6.81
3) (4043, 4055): 1.2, 5.35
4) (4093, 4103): 0.2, 5.86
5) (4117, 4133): -2.0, 6.7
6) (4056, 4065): -0.3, 6.18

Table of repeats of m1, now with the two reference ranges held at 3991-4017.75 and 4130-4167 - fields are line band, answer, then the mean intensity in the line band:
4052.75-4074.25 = 0.6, 5.71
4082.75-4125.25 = -2.7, 6.3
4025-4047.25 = -1.0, 6.11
